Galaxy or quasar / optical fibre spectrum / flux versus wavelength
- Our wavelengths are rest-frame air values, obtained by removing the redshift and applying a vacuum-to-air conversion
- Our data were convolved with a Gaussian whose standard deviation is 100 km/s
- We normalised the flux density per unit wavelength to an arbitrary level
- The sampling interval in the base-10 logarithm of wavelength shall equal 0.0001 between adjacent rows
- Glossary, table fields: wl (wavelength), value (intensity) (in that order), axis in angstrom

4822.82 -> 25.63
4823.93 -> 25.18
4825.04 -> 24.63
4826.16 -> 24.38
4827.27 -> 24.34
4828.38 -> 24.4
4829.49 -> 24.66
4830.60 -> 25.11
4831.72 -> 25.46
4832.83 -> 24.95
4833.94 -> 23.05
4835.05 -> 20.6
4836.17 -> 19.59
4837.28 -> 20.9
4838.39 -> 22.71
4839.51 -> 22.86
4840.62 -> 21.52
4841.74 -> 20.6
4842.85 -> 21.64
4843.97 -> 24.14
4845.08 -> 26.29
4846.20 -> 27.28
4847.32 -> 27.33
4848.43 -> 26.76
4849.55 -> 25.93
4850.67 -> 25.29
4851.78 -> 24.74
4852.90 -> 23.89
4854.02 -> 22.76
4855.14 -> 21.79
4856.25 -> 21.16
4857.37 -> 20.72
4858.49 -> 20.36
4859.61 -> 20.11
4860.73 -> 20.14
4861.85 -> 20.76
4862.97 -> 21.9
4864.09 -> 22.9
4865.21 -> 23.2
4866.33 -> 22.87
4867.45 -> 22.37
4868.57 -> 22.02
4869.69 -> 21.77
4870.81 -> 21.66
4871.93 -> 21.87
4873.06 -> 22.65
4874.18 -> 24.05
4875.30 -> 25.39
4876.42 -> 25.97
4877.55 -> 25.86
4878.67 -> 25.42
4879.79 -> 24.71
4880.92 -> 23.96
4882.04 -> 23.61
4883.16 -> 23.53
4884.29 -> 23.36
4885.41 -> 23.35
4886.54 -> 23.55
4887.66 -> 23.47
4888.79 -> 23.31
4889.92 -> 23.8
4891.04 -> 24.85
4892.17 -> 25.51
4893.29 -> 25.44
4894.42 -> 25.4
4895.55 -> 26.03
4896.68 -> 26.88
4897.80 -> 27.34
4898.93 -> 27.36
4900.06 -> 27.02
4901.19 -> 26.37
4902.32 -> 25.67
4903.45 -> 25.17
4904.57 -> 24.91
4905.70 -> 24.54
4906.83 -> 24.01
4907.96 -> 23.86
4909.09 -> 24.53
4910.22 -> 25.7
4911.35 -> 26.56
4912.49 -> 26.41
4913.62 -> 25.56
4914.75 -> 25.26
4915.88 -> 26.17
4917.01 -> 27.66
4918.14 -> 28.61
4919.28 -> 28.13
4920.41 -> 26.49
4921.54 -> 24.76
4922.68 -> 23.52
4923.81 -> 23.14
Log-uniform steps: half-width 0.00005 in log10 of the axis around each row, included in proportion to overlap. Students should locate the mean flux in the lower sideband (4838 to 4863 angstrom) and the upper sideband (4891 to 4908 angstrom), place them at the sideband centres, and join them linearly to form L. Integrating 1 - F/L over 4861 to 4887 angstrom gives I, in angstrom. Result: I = 1.1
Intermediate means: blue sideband 23.1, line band 23.3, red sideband 25.7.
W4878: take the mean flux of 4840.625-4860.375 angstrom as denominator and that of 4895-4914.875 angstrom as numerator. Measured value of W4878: 1.10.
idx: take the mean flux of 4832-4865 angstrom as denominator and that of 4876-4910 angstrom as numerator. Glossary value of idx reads 1.1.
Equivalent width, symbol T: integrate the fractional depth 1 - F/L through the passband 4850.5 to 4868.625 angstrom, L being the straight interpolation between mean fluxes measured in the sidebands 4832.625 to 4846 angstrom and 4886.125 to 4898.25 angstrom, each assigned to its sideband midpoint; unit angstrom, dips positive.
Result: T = 1.0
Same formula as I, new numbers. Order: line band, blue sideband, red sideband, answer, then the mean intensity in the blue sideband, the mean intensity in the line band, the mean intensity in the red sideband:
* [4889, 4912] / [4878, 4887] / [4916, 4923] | -0.25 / 24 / 25.5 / 26.6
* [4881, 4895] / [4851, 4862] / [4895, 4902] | 0.79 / 21.8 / 24.1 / 26.8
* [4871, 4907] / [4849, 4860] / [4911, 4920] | 0.31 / 22.7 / 24.8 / 26.8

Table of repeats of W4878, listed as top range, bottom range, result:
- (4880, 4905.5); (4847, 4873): 1.10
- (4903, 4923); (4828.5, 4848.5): 1.09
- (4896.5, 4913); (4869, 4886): 1.08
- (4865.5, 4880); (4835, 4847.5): 1.03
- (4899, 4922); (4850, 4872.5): 1.17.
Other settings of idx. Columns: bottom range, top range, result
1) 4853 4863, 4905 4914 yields 1.19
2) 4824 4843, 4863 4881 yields 1.02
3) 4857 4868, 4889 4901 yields 1.20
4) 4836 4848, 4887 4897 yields 1.07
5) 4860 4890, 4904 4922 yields 1.11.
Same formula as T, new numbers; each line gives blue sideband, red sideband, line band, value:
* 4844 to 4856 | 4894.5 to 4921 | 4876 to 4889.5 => 0.8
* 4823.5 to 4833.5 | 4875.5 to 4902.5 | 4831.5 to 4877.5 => 3.5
